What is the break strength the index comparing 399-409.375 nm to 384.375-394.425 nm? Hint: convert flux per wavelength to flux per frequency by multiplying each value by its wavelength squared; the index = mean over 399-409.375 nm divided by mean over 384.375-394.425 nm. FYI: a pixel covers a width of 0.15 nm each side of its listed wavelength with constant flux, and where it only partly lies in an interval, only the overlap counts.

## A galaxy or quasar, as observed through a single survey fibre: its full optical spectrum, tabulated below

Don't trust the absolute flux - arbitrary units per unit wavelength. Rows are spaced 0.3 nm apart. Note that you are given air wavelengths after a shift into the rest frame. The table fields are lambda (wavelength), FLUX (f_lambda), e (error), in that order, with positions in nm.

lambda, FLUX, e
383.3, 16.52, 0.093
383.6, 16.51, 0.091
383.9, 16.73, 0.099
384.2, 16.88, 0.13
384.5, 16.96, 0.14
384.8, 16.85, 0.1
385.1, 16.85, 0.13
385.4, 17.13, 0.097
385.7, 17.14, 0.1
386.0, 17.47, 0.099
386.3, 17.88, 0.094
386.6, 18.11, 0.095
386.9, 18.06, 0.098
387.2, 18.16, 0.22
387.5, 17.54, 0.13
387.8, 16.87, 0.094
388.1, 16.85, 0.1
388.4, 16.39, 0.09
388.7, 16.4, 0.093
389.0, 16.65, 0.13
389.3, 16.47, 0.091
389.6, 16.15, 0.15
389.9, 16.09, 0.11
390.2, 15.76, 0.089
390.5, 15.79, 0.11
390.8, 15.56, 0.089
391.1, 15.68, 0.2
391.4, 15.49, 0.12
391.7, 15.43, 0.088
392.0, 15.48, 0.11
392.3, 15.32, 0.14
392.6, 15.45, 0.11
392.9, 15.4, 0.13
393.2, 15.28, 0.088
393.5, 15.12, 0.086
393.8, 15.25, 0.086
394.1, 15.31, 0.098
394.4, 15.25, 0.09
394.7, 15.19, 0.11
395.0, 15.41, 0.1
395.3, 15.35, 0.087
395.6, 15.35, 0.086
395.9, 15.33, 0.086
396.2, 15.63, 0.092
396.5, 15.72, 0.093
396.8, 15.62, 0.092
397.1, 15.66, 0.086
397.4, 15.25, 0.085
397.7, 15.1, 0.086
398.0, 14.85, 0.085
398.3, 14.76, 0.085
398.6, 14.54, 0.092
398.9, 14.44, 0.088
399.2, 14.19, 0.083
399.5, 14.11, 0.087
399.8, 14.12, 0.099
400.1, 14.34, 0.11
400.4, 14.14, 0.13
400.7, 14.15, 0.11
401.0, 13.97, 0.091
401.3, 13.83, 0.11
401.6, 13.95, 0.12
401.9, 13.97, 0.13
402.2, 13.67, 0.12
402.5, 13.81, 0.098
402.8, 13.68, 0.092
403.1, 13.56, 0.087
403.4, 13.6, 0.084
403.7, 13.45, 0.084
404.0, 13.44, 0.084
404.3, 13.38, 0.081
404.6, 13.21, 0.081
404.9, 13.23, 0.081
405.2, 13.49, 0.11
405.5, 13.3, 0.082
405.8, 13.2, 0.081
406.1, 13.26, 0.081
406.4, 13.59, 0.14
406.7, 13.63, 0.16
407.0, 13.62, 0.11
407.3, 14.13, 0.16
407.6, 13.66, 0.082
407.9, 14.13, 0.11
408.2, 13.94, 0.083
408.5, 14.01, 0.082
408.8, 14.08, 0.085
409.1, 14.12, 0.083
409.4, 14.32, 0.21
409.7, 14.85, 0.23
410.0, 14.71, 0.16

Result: 0.9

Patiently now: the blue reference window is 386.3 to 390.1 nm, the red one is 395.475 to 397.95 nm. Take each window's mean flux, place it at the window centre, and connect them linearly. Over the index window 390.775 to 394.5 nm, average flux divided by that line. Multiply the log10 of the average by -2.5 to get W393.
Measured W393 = 0.06 mag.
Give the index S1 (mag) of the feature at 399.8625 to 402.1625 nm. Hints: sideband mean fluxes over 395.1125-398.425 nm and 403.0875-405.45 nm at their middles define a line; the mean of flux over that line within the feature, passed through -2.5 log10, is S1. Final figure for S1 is 0.02 mag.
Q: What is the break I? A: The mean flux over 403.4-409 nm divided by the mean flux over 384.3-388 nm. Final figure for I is 0.78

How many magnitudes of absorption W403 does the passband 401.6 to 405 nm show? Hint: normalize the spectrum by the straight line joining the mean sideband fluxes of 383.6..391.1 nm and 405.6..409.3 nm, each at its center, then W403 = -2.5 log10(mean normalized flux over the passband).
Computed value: 0.066 mag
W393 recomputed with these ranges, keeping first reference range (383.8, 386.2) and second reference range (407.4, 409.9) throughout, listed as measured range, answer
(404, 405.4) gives 0.100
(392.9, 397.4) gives 0.028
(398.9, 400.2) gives 0.077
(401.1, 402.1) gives 0.083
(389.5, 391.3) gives 0.037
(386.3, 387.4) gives -0.078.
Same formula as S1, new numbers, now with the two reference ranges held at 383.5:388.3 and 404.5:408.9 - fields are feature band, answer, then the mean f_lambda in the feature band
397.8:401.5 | 0.042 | 14.3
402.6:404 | 0.051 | 13.6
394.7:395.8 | 0.020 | 15.3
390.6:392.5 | 0.052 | 15.5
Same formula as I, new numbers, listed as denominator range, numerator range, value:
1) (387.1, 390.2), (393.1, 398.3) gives 0.92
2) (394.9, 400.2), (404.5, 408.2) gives 0.90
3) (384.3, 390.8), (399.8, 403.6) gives 0.82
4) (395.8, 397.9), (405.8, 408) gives 0.88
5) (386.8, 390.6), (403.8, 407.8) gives 0.81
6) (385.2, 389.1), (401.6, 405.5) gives 0.78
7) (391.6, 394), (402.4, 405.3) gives 0.88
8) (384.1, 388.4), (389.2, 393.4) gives 0.90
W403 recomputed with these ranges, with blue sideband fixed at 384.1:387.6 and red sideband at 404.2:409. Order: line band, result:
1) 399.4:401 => 0.048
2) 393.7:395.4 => 0.038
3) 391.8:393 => 0.056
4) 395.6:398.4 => 0.003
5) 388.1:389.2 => 0.025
